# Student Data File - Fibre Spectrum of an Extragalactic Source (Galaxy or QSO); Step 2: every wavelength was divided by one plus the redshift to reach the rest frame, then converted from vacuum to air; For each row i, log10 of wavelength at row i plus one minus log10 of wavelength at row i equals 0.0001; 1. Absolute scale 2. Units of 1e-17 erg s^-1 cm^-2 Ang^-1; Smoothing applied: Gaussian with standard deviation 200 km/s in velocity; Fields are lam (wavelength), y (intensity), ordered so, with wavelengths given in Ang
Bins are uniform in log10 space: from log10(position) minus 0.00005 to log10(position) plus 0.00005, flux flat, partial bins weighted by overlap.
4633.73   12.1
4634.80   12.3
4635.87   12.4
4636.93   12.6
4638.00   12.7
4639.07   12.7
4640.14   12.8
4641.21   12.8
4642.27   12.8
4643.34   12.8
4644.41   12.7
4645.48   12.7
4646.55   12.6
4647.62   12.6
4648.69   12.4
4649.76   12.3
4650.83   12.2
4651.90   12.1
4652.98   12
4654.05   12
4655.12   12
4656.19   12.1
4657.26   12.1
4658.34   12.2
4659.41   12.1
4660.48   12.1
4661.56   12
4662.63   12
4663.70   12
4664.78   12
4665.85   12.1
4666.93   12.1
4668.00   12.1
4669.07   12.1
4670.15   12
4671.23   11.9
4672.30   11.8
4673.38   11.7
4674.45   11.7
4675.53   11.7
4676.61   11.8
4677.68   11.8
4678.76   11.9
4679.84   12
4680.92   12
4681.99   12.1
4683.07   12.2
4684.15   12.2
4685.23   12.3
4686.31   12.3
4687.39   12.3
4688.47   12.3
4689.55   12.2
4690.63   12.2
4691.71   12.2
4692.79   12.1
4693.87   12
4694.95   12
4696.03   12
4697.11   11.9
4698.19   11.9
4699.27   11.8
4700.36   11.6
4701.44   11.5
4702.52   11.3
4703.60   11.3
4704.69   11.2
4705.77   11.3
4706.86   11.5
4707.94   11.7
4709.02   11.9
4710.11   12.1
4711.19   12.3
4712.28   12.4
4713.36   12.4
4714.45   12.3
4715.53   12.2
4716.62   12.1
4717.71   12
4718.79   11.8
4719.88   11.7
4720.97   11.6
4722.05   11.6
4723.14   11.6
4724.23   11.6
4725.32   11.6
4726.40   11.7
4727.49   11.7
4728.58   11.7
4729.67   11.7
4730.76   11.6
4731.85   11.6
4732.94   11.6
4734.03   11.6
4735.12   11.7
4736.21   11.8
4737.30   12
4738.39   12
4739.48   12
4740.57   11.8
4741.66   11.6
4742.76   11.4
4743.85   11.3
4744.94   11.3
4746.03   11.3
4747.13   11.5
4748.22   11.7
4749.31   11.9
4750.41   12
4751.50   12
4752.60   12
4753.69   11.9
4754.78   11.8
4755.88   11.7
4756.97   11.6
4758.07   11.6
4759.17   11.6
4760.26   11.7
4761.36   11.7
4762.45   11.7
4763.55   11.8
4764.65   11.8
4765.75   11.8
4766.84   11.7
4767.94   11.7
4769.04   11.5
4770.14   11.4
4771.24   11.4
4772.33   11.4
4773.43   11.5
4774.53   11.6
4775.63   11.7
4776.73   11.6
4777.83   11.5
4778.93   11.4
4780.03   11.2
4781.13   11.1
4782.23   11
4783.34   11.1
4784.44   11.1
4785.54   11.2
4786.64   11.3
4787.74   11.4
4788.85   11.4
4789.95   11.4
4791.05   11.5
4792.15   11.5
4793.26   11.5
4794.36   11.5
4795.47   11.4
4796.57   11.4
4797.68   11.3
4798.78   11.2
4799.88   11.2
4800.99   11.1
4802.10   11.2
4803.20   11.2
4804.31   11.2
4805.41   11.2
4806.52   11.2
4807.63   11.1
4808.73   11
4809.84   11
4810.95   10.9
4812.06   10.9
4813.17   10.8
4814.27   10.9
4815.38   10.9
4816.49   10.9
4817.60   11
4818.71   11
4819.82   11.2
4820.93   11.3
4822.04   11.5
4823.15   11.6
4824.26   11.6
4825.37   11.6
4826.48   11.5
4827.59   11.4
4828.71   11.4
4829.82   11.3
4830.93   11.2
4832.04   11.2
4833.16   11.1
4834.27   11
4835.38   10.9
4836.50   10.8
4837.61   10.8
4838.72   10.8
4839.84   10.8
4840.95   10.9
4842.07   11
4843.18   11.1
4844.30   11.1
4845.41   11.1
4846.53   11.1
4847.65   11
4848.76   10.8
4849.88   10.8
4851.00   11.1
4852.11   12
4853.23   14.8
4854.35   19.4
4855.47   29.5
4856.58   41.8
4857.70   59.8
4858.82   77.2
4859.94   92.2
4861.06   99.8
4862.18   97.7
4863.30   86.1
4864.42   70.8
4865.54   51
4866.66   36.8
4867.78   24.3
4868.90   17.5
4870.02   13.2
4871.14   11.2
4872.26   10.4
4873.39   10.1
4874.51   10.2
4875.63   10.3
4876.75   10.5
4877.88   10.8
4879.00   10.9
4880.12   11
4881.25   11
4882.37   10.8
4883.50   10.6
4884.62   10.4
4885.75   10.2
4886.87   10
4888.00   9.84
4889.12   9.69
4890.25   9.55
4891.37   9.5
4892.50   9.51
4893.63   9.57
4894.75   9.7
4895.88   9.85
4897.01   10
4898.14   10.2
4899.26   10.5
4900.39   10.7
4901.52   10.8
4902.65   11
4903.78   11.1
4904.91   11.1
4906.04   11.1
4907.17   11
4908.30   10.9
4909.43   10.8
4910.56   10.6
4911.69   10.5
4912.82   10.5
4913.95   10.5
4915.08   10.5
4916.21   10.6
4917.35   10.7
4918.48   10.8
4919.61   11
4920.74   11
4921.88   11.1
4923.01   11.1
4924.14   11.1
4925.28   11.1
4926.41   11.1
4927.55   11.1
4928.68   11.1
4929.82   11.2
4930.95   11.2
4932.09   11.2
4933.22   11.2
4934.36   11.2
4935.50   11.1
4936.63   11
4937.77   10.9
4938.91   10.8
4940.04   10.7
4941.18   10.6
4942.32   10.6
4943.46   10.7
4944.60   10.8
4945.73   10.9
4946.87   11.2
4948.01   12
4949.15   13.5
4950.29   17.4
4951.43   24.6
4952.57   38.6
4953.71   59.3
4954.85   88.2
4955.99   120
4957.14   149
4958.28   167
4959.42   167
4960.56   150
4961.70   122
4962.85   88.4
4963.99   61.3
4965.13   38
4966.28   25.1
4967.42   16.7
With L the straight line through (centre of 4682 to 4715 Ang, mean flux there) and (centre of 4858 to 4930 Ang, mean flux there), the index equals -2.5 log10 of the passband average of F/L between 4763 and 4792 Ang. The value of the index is 0.29 mag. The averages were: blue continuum 12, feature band 11.4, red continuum 19.3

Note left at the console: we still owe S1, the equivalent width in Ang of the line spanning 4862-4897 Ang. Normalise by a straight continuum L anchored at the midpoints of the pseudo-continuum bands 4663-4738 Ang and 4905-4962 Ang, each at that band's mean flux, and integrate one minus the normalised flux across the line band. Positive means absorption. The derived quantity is 8.20 Ang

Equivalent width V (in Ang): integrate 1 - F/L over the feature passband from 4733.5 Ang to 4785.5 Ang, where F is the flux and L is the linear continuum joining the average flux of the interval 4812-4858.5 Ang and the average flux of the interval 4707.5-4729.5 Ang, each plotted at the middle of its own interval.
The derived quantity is 4.4 Ang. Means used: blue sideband 11.9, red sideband 14.1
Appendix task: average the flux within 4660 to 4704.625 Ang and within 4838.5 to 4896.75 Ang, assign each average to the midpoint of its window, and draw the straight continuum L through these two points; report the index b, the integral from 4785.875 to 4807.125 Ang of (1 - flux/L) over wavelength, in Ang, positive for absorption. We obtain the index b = 8.5 Ang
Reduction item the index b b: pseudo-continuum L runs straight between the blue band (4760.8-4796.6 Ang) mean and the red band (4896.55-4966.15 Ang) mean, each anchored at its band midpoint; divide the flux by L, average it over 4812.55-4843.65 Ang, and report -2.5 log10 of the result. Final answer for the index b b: 0.479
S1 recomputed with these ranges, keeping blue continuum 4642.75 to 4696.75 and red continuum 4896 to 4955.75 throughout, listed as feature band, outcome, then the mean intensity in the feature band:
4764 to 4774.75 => 1.3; 11.6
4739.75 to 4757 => 1.7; 11.7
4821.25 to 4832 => 1.8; 11.4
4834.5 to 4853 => 3.8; 11.1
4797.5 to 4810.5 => 2.3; 11.2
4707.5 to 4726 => 1.0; 11.9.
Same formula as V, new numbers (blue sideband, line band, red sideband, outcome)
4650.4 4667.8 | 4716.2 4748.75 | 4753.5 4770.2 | 0.3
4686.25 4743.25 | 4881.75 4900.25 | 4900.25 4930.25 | 1.7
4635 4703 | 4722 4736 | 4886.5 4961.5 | 3.2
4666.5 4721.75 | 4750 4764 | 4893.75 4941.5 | -0.2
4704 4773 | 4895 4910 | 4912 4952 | 1.2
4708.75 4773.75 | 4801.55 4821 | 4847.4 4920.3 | 6.1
